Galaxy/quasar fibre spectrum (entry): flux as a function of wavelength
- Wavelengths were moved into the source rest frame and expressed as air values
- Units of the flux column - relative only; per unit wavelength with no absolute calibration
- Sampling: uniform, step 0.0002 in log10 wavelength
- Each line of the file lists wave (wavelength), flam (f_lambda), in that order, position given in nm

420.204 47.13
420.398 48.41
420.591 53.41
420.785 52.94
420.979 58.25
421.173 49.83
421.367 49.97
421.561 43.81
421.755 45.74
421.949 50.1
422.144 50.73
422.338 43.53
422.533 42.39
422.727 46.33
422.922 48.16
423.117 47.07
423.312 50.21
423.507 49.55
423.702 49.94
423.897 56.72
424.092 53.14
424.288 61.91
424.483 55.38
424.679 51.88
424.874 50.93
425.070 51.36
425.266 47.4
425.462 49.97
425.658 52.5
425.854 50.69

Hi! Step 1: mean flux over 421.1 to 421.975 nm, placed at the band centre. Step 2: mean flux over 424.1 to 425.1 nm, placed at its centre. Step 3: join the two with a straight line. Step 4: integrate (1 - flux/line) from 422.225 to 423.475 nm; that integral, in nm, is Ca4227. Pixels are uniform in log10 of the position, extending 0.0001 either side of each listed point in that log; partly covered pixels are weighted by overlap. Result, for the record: 0.10 nm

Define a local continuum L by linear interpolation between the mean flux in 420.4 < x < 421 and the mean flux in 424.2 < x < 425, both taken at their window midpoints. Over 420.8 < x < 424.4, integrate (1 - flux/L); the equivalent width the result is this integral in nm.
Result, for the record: 0.278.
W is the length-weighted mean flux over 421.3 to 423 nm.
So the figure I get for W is 46.7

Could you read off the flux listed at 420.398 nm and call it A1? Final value 48.41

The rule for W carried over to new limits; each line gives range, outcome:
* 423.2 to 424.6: 53.7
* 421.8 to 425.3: 50.4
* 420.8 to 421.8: 50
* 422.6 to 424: 49.6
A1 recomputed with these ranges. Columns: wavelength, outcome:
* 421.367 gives 49.97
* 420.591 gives 53.41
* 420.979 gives 58.25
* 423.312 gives 50.21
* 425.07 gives 51.36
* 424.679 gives 51.88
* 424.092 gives 53.14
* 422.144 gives 50.73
